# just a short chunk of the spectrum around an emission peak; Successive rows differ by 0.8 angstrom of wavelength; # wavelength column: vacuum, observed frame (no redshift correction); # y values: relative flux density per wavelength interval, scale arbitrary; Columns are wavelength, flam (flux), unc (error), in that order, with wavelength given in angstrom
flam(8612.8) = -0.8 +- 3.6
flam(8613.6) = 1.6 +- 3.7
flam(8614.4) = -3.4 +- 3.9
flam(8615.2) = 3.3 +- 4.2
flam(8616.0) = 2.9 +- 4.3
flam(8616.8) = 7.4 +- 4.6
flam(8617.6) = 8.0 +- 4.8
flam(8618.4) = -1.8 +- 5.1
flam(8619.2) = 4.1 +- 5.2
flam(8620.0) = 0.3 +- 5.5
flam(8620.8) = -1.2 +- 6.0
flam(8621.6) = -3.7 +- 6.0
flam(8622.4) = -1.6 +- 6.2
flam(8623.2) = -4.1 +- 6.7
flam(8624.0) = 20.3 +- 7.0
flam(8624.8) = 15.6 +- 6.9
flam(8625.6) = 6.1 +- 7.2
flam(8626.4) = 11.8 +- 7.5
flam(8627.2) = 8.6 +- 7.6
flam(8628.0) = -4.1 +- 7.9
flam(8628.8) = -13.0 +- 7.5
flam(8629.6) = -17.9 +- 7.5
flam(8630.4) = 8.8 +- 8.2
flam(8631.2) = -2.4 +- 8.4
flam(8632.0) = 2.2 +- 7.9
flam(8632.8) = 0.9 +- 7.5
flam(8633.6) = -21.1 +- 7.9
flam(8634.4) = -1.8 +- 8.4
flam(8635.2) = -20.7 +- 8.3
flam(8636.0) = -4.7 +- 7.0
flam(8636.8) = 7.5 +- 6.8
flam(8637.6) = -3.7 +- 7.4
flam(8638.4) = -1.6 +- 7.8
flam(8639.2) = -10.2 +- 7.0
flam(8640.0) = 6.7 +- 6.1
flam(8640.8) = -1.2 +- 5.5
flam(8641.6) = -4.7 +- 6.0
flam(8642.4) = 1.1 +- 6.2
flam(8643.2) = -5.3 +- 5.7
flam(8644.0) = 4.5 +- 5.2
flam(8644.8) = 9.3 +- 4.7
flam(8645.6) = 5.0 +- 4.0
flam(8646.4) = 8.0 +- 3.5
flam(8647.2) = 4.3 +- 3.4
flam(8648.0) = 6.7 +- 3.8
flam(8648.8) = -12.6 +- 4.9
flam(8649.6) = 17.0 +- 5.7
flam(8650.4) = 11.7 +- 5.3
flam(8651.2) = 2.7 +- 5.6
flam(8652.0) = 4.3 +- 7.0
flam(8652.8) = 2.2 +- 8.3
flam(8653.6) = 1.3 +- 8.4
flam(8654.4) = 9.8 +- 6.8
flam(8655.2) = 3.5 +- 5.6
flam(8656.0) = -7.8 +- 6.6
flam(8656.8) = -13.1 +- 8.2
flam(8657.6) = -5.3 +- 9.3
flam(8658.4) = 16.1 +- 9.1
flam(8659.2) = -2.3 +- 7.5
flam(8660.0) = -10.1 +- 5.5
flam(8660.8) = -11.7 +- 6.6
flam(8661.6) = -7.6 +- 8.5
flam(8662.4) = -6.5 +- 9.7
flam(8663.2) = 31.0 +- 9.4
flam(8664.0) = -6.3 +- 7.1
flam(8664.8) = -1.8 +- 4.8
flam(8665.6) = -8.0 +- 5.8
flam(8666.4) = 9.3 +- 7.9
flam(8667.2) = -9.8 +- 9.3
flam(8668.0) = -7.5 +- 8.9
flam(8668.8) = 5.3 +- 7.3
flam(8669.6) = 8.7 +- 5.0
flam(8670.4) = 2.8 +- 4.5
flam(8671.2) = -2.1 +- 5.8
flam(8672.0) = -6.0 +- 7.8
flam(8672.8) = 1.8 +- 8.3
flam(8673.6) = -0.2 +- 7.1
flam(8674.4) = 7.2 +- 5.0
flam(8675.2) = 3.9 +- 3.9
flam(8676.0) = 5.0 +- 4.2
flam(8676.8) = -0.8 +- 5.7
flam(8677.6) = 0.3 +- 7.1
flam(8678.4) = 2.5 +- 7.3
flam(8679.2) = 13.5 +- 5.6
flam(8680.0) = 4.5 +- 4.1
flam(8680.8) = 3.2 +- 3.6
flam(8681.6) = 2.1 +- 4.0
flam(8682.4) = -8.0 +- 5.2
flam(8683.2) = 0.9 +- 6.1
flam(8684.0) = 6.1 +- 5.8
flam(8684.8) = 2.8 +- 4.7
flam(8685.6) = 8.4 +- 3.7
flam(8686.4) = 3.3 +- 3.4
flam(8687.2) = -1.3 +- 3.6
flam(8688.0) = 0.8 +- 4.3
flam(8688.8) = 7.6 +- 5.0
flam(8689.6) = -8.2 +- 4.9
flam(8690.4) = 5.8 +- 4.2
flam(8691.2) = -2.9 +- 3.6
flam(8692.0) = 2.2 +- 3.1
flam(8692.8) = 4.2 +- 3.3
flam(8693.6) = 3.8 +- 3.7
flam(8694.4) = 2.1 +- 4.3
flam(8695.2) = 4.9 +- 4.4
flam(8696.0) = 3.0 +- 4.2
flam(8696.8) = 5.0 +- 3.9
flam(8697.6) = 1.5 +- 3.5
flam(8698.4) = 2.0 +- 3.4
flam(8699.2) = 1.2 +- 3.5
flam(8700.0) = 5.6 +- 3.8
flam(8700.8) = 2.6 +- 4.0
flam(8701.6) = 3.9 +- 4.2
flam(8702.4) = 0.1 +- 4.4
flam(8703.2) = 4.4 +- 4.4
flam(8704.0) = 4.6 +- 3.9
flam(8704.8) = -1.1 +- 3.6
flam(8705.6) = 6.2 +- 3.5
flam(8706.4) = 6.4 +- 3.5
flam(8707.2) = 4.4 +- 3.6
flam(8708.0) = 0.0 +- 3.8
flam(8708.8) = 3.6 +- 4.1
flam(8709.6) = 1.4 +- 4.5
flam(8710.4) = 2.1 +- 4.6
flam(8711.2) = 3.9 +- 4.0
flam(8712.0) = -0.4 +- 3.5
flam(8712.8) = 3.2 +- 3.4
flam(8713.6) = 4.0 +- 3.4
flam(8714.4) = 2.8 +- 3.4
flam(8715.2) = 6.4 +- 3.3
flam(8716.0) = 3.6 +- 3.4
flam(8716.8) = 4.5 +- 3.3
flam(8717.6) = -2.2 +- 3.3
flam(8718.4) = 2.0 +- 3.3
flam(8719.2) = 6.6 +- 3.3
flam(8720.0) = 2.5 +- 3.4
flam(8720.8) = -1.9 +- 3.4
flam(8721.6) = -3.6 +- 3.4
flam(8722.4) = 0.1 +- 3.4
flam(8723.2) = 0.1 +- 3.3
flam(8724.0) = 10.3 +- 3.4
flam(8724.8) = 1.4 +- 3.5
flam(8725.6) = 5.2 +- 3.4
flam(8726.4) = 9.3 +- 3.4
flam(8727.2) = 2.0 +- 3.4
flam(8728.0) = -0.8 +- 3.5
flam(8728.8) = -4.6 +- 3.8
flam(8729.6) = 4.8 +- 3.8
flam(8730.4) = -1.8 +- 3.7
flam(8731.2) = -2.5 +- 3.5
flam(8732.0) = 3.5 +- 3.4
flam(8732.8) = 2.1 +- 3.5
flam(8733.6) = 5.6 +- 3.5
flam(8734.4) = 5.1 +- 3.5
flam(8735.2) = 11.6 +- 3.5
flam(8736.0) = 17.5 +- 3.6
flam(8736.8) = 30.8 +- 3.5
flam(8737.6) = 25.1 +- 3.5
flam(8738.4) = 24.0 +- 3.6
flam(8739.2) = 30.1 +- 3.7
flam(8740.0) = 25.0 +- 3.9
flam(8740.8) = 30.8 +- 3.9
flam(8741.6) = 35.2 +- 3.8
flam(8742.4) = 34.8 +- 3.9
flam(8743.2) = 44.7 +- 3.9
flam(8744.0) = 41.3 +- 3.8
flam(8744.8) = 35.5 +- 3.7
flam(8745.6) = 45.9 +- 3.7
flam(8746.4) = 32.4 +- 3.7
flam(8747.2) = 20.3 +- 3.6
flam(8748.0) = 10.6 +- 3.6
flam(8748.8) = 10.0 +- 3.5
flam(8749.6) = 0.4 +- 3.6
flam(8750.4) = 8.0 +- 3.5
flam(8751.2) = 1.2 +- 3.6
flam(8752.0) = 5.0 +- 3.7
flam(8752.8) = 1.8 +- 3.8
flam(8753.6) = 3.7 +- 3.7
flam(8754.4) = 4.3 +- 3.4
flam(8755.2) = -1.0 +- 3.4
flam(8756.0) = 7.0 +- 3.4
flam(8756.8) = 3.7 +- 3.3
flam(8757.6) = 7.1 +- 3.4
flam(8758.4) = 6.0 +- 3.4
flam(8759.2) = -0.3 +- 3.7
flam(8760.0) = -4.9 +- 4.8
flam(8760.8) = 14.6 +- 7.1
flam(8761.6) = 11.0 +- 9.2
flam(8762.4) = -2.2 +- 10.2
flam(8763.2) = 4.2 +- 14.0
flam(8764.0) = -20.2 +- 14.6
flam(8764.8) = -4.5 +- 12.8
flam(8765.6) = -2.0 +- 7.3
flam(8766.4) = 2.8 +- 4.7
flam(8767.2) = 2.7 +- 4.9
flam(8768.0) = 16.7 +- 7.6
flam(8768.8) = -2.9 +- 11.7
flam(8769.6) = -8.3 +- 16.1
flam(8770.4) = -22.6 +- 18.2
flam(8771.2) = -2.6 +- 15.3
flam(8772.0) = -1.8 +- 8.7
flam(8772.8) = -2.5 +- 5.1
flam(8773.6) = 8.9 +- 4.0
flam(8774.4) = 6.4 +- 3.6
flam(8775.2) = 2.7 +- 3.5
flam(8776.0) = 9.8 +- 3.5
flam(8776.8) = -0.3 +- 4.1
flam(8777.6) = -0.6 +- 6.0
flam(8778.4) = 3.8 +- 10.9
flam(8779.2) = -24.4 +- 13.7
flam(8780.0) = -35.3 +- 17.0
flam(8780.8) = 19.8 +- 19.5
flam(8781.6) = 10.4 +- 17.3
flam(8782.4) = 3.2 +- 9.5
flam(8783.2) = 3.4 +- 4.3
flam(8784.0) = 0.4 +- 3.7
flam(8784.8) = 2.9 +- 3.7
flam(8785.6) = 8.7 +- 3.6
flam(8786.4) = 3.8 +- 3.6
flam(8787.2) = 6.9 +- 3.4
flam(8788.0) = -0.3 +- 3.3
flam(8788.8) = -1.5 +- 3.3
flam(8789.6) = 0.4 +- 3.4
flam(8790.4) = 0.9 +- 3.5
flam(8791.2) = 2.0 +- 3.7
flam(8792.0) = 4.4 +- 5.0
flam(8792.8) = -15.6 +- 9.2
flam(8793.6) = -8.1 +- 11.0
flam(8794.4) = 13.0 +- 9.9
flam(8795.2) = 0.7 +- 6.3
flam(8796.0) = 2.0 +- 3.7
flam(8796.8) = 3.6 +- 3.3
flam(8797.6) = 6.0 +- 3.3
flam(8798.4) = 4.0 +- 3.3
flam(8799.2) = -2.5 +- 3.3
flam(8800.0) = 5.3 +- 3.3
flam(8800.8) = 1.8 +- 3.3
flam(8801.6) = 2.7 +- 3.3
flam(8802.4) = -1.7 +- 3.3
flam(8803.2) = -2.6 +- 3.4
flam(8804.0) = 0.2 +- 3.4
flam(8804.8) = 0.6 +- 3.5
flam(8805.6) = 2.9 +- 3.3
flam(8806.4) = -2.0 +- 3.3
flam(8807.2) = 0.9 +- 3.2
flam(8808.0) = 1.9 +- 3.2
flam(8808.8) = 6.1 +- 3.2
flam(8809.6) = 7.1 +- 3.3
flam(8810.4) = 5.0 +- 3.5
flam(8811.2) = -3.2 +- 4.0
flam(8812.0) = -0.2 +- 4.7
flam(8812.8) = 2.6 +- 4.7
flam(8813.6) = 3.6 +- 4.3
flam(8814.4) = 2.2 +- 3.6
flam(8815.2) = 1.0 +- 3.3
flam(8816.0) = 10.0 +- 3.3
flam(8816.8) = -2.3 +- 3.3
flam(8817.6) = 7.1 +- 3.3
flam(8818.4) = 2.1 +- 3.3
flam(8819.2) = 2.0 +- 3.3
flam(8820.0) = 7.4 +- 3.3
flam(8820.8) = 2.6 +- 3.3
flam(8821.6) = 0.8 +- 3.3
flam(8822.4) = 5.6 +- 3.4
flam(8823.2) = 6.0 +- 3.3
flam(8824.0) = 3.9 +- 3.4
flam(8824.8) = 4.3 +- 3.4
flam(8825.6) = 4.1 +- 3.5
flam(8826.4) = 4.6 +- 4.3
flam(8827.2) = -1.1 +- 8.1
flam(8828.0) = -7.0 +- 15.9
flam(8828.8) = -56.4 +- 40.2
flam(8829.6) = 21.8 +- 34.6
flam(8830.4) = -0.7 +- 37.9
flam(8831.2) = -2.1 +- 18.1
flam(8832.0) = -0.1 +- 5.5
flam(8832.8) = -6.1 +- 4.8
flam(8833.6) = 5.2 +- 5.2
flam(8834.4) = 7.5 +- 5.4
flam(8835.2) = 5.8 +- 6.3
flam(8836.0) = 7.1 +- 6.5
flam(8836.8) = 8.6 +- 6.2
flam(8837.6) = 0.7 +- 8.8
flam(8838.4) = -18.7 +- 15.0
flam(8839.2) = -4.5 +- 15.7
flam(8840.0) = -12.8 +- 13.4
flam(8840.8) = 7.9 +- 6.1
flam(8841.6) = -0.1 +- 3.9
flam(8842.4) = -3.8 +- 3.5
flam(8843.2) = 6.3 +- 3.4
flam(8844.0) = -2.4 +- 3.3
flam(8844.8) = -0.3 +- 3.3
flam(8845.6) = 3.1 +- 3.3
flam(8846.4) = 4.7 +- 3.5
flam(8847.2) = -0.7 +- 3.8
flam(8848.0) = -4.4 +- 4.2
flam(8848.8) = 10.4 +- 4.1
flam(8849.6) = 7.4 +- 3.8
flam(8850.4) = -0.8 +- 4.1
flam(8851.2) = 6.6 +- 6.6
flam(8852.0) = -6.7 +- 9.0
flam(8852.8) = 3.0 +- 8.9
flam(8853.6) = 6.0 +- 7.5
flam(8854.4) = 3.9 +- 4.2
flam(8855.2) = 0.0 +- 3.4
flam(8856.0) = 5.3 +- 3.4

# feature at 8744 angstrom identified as [O II] 3727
